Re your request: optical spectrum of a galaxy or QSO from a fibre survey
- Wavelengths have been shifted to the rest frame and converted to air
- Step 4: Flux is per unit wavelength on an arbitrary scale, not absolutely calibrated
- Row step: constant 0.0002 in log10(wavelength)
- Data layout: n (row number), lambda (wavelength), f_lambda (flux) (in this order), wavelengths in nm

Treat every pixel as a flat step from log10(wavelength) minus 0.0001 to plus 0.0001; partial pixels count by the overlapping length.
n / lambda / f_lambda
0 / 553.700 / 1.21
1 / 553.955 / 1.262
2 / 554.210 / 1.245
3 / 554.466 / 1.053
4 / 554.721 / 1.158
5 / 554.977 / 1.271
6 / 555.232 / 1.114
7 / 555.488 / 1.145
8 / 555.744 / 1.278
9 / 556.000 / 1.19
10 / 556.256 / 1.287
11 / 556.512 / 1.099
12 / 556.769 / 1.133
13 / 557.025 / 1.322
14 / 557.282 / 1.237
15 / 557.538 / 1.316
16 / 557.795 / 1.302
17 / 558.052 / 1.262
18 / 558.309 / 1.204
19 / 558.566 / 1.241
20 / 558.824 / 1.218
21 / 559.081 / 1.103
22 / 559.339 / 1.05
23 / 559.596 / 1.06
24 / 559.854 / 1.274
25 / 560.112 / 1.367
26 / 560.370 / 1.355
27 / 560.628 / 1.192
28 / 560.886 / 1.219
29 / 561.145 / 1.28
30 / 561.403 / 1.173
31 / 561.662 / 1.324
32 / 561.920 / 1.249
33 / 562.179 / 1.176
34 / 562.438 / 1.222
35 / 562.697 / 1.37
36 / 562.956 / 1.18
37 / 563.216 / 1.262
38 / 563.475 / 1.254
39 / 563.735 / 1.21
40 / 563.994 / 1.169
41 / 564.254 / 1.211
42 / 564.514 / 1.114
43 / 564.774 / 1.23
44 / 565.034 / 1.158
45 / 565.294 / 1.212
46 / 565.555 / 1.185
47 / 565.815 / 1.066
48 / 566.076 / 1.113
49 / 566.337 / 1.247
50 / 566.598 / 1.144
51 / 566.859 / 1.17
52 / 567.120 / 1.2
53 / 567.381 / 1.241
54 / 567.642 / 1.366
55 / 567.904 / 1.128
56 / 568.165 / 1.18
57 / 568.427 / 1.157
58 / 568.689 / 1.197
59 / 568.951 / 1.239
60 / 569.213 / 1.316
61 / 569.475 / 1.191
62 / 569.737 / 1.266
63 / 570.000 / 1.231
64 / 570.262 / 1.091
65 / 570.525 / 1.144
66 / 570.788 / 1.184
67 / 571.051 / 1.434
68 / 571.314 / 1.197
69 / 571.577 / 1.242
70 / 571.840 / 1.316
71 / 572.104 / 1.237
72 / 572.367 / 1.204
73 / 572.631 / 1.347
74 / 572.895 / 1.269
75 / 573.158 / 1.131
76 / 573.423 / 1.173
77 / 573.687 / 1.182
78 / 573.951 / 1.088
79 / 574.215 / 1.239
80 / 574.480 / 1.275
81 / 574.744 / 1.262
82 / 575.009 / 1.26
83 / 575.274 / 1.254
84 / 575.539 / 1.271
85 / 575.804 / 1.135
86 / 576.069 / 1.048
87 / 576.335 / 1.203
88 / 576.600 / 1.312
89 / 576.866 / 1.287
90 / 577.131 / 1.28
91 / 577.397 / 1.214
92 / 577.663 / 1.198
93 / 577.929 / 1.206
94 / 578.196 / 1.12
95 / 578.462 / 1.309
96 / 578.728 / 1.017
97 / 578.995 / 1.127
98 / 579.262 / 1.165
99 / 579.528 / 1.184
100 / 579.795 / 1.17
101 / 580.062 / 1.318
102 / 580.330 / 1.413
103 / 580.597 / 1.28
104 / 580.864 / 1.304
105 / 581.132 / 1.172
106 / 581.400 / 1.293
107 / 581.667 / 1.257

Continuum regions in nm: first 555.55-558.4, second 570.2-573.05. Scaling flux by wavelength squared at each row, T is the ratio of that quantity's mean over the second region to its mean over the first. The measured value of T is 1.06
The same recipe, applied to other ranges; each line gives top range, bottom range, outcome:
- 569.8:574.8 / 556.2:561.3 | 1.05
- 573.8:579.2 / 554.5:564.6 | 1.05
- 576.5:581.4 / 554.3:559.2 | 1.10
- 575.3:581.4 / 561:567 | 1.06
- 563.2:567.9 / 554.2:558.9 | 1.02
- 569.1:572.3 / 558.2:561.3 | 1.06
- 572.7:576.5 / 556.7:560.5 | 1.03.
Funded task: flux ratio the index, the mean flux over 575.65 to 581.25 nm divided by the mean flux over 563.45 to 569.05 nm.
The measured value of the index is 1.02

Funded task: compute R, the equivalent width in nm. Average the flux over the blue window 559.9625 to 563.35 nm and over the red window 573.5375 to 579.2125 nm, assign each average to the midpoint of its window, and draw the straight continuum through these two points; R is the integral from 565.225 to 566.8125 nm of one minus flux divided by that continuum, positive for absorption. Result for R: 0.11 nm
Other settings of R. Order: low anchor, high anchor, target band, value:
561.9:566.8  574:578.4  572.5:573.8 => -0.01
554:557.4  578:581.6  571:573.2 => -0.09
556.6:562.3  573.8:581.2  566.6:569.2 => 0.03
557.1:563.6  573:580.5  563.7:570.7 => 0.19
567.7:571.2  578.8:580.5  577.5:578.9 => 0.06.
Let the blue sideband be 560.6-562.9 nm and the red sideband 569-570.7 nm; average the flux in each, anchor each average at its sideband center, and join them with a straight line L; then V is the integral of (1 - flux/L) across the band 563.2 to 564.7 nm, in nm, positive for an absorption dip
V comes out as 0.04 nm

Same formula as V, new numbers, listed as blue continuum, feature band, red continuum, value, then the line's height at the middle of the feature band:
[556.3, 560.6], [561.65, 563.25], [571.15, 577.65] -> -0.034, 1.22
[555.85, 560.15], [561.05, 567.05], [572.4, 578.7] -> 0.046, 1.21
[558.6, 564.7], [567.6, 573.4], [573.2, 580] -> -0.095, 1.21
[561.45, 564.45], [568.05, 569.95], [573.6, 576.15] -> -0.003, 1.22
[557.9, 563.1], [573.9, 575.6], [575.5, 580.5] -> -0.041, 1.21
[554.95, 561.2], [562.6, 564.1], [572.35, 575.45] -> -0.022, 1.22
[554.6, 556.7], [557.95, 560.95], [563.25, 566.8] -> -0.063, 1.19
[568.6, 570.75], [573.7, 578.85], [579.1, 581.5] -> 0.113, 1.24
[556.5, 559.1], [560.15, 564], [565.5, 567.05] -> -0.177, 1.19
